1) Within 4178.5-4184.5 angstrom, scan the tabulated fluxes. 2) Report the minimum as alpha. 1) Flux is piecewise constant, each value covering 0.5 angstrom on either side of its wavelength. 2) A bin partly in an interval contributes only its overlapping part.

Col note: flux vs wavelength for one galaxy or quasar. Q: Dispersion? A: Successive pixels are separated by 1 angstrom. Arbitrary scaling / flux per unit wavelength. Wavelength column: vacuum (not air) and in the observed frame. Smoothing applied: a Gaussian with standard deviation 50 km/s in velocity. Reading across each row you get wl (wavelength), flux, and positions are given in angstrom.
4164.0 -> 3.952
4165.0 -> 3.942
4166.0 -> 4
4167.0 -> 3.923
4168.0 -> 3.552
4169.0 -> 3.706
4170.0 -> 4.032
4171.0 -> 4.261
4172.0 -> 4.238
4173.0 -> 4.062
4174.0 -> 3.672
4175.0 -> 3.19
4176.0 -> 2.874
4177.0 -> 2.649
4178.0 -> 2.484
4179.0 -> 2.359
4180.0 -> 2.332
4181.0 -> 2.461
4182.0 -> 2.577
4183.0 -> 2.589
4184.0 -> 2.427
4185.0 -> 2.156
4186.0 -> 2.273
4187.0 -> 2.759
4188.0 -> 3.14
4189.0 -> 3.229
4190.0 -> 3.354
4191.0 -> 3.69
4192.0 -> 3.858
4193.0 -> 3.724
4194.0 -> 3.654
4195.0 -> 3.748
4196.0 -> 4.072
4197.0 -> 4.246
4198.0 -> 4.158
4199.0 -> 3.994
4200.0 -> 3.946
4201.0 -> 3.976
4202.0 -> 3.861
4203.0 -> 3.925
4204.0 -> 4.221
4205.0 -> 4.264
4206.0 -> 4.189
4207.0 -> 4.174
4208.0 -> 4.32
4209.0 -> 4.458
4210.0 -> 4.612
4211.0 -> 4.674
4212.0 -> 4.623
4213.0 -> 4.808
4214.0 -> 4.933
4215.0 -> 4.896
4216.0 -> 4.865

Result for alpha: 2.332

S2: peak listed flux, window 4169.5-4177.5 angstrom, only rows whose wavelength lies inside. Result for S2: 4.261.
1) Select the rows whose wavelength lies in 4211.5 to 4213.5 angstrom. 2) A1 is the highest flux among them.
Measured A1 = 4.808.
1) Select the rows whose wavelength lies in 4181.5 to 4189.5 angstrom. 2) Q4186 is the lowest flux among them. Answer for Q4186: 2.156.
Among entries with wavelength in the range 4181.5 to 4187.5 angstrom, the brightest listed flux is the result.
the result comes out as 2.759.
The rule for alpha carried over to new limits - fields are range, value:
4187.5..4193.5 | 3.14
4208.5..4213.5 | 4.458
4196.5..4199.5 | 3.994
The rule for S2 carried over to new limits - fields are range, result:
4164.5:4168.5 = 4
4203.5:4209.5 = 4.458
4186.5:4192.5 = 3.858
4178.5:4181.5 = 2.461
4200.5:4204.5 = 4.221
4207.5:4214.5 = 4.933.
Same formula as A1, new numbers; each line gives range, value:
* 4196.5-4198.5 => 4.246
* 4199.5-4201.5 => 3.976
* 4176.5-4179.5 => 2.649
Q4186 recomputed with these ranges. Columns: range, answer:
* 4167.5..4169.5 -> 3.552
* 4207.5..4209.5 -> 4.32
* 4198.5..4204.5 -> 3.861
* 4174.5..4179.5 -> 2.359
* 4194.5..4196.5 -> 3.748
